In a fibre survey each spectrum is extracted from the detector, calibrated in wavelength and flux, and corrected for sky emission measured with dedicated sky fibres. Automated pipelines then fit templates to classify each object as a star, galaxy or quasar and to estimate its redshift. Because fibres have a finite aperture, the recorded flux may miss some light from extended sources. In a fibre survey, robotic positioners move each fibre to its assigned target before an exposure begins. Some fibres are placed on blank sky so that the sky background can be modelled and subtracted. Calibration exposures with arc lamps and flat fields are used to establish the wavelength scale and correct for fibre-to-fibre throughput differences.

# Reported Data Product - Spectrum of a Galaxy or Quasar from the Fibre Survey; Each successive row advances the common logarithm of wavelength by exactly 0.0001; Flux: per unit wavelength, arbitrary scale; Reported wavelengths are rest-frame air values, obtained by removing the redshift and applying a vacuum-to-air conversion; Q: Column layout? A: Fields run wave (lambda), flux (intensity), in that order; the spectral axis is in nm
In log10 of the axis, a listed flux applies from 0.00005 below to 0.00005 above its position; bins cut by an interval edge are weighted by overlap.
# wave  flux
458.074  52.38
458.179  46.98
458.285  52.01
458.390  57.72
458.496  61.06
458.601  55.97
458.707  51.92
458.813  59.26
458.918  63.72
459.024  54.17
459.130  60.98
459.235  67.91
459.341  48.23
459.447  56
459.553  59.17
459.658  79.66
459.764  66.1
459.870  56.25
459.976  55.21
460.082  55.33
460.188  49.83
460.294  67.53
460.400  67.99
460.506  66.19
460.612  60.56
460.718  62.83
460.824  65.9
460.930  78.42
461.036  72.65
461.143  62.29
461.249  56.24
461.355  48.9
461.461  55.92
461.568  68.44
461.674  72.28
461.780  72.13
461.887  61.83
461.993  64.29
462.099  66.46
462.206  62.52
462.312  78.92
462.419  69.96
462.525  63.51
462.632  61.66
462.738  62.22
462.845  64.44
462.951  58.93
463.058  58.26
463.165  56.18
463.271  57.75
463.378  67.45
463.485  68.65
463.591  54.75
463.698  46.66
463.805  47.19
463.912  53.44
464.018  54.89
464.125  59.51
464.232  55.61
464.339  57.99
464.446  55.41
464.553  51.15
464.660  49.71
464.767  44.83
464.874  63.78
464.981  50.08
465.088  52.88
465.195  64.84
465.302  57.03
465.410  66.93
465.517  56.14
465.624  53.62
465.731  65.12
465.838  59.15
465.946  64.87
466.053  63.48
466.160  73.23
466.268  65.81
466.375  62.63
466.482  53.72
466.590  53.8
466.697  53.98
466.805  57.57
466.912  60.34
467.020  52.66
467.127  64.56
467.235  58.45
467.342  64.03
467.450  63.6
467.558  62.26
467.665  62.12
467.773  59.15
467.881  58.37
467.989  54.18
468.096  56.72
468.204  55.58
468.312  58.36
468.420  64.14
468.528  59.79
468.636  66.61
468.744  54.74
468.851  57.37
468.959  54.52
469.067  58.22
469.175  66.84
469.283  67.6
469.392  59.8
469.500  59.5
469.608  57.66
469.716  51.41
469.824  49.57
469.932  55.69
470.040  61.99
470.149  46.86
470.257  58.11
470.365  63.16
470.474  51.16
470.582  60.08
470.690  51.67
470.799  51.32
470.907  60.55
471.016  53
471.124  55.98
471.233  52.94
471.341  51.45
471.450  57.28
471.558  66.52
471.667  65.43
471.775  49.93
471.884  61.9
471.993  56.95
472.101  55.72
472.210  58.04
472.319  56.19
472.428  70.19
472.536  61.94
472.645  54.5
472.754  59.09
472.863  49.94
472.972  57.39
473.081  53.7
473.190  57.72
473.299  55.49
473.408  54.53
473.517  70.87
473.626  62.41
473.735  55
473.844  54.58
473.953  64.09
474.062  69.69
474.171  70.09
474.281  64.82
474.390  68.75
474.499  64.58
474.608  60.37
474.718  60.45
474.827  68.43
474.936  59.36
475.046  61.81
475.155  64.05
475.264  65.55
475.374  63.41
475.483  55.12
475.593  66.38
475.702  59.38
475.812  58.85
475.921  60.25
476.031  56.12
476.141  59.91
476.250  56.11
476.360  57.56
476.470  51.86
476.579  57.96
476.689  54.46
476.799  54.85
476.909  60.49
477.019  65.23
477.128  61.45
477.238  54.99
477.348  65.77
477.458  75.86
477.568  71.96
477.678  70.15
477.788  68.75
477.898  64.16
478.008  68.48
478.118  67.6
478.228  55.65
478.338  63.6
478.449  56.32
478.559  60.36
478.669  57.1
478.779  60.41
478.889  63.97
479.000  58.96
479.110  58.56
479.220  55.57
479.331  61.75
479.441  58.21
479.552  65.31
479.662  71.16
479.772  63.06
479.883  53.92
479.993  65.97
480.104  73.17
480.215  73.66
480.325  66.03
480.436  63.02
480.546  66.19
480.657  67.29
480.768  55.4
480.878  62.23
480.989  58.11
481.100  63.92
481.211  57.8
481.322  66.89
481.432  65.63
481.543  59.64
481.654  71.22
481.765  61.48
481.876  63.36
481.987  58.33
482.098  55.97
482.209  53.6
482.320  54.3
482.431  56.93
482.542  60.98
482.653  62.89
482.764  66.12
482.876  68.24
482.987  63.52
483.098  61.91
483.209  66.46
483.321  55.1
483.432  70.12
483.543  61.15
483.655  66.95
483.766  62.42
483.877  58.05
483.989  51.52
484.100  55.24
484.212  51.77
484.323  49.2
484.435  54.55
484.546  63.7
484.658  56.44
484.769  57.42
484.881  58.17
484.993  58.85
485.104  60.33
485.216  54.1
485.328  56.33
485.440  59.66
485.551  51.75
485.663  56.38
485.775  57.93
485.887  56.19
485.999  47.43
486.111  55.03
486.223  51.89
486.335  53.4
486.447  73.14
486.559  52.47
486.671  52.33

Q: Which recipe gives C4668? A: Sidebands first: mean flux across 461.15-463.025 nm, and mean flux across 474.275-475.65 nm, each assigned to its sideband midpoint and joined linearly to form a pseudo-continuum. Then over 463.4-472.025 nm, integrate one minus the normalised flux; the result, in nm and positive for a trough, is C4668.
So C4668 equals 0.78 nm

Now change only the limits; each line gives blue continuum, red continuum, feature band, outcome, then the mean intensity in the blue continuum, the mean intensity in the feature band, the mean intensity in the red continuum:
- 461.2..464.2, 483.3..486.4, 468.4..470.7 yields 0.07 nm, 61.2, 58.1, 56.9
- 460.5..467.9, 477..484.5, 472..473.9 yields 0.10 nm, 60.6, 58.1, 62.1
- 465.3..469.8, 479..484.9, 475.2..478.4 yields -0.05 nm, 59.9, 61.8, 61.3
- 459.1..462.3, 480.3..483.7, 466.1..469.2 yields 0.16 nm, 63.2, 59.7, 62.2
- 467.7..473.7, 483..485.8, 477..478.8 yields -0.18 nm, 57.8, 64.1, 58.3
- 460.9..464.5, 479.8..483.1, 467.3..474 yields 0.42 nm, 61.5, 58.1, 62.6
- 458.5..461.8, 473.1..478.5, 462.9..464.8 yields 0.19 nm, 61.8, 55.6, 61.9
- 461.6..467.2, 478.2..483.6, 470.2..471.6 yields 0.10 nm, 59.9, 56.3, 62.1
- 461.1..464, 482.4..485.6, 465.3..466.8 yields 0.01 nm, 61.5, 60.7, 59.3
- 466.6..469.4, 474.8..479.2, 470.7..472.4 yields 0.09 nm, 59.6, 56.9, 61.4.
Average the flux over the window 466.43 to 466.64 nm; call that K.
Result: 53.6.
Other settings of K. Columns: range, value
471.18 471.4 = 52.3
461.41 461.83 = 67.2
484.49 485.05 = 59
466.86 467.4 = 60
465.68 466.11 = 63.3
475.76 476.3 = 58.3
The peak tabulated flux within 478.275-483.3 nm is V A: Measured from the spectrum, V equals 73.66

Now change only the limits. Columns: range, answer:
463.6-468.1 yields 73.23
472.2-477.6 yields 75.86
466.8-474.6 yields 70.87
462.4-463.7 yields 69.96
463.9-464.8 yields 59.51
